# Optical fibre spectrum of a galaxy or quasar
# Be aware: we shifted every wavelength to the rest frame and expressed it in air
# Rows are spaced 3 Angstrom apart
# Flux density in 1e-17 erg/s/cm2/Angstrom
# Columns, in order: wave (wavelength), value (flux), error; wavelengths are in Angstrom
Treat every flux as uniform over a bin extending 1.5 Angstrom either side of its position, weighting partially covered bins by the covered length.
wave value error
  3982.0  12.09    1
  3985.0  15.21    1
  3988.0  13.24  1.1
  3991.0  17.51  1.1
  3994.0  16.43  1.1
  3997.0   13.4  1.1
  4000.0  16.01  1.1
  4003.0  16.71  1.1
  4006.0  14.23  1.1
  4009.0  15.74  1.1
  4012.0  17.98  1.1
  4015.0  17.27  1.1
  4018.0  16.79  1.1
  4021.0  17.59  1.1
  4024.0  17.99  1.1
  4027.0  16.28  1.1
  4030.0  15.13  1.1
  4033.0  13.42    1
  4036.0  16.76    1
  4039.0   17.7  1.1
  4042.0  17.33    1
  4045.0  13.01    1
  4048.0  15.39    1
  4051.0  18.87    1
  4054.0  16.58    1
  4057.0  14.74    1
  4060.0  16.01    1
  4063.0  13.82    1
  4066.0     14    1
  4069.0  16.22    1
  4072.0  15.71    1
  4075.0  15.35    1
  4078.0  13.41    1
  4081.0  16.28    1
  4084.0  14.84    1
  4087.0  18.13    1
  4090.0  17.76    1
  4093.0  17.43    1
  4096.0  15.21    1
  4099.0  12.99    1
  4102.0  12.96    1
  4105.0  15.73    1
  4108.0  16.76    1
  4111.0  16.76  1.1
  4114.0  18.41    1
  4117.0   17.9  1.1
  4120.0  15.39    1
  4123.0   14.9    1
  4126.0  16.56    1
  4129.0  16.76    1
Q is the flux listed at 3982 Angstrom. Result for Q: 12.09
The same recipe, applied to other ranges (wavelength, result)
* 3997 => 13.4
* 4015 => 17.27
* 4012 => 17.98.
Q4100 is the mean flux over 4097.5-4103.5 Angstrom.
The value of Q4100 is 13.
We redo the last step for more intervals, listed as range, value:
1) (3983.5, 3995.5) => 15.6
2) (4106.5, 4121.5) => 17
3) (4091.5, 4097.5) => 16.3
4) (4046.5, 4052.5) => 17.1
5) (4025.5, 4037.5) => 15.4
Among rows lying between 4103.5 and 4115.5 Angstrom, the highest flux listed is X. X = 18.41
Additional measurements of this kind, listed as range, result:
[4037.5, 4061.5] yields 18.87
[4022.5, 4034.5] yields 17.99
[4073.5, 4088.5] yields 18.13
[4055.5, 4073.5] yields 16.22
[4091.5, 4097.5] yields 17.43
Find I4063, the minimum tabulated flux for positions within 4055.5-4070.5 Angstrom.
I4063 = 13.82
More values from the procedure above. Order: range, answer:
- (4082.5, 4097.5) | 14.84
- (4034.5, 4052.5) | 13.01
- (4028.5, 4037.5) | 13.42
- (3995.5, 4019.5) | 13.4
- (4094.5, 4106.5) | 12.96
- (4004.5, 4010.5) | 14.23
